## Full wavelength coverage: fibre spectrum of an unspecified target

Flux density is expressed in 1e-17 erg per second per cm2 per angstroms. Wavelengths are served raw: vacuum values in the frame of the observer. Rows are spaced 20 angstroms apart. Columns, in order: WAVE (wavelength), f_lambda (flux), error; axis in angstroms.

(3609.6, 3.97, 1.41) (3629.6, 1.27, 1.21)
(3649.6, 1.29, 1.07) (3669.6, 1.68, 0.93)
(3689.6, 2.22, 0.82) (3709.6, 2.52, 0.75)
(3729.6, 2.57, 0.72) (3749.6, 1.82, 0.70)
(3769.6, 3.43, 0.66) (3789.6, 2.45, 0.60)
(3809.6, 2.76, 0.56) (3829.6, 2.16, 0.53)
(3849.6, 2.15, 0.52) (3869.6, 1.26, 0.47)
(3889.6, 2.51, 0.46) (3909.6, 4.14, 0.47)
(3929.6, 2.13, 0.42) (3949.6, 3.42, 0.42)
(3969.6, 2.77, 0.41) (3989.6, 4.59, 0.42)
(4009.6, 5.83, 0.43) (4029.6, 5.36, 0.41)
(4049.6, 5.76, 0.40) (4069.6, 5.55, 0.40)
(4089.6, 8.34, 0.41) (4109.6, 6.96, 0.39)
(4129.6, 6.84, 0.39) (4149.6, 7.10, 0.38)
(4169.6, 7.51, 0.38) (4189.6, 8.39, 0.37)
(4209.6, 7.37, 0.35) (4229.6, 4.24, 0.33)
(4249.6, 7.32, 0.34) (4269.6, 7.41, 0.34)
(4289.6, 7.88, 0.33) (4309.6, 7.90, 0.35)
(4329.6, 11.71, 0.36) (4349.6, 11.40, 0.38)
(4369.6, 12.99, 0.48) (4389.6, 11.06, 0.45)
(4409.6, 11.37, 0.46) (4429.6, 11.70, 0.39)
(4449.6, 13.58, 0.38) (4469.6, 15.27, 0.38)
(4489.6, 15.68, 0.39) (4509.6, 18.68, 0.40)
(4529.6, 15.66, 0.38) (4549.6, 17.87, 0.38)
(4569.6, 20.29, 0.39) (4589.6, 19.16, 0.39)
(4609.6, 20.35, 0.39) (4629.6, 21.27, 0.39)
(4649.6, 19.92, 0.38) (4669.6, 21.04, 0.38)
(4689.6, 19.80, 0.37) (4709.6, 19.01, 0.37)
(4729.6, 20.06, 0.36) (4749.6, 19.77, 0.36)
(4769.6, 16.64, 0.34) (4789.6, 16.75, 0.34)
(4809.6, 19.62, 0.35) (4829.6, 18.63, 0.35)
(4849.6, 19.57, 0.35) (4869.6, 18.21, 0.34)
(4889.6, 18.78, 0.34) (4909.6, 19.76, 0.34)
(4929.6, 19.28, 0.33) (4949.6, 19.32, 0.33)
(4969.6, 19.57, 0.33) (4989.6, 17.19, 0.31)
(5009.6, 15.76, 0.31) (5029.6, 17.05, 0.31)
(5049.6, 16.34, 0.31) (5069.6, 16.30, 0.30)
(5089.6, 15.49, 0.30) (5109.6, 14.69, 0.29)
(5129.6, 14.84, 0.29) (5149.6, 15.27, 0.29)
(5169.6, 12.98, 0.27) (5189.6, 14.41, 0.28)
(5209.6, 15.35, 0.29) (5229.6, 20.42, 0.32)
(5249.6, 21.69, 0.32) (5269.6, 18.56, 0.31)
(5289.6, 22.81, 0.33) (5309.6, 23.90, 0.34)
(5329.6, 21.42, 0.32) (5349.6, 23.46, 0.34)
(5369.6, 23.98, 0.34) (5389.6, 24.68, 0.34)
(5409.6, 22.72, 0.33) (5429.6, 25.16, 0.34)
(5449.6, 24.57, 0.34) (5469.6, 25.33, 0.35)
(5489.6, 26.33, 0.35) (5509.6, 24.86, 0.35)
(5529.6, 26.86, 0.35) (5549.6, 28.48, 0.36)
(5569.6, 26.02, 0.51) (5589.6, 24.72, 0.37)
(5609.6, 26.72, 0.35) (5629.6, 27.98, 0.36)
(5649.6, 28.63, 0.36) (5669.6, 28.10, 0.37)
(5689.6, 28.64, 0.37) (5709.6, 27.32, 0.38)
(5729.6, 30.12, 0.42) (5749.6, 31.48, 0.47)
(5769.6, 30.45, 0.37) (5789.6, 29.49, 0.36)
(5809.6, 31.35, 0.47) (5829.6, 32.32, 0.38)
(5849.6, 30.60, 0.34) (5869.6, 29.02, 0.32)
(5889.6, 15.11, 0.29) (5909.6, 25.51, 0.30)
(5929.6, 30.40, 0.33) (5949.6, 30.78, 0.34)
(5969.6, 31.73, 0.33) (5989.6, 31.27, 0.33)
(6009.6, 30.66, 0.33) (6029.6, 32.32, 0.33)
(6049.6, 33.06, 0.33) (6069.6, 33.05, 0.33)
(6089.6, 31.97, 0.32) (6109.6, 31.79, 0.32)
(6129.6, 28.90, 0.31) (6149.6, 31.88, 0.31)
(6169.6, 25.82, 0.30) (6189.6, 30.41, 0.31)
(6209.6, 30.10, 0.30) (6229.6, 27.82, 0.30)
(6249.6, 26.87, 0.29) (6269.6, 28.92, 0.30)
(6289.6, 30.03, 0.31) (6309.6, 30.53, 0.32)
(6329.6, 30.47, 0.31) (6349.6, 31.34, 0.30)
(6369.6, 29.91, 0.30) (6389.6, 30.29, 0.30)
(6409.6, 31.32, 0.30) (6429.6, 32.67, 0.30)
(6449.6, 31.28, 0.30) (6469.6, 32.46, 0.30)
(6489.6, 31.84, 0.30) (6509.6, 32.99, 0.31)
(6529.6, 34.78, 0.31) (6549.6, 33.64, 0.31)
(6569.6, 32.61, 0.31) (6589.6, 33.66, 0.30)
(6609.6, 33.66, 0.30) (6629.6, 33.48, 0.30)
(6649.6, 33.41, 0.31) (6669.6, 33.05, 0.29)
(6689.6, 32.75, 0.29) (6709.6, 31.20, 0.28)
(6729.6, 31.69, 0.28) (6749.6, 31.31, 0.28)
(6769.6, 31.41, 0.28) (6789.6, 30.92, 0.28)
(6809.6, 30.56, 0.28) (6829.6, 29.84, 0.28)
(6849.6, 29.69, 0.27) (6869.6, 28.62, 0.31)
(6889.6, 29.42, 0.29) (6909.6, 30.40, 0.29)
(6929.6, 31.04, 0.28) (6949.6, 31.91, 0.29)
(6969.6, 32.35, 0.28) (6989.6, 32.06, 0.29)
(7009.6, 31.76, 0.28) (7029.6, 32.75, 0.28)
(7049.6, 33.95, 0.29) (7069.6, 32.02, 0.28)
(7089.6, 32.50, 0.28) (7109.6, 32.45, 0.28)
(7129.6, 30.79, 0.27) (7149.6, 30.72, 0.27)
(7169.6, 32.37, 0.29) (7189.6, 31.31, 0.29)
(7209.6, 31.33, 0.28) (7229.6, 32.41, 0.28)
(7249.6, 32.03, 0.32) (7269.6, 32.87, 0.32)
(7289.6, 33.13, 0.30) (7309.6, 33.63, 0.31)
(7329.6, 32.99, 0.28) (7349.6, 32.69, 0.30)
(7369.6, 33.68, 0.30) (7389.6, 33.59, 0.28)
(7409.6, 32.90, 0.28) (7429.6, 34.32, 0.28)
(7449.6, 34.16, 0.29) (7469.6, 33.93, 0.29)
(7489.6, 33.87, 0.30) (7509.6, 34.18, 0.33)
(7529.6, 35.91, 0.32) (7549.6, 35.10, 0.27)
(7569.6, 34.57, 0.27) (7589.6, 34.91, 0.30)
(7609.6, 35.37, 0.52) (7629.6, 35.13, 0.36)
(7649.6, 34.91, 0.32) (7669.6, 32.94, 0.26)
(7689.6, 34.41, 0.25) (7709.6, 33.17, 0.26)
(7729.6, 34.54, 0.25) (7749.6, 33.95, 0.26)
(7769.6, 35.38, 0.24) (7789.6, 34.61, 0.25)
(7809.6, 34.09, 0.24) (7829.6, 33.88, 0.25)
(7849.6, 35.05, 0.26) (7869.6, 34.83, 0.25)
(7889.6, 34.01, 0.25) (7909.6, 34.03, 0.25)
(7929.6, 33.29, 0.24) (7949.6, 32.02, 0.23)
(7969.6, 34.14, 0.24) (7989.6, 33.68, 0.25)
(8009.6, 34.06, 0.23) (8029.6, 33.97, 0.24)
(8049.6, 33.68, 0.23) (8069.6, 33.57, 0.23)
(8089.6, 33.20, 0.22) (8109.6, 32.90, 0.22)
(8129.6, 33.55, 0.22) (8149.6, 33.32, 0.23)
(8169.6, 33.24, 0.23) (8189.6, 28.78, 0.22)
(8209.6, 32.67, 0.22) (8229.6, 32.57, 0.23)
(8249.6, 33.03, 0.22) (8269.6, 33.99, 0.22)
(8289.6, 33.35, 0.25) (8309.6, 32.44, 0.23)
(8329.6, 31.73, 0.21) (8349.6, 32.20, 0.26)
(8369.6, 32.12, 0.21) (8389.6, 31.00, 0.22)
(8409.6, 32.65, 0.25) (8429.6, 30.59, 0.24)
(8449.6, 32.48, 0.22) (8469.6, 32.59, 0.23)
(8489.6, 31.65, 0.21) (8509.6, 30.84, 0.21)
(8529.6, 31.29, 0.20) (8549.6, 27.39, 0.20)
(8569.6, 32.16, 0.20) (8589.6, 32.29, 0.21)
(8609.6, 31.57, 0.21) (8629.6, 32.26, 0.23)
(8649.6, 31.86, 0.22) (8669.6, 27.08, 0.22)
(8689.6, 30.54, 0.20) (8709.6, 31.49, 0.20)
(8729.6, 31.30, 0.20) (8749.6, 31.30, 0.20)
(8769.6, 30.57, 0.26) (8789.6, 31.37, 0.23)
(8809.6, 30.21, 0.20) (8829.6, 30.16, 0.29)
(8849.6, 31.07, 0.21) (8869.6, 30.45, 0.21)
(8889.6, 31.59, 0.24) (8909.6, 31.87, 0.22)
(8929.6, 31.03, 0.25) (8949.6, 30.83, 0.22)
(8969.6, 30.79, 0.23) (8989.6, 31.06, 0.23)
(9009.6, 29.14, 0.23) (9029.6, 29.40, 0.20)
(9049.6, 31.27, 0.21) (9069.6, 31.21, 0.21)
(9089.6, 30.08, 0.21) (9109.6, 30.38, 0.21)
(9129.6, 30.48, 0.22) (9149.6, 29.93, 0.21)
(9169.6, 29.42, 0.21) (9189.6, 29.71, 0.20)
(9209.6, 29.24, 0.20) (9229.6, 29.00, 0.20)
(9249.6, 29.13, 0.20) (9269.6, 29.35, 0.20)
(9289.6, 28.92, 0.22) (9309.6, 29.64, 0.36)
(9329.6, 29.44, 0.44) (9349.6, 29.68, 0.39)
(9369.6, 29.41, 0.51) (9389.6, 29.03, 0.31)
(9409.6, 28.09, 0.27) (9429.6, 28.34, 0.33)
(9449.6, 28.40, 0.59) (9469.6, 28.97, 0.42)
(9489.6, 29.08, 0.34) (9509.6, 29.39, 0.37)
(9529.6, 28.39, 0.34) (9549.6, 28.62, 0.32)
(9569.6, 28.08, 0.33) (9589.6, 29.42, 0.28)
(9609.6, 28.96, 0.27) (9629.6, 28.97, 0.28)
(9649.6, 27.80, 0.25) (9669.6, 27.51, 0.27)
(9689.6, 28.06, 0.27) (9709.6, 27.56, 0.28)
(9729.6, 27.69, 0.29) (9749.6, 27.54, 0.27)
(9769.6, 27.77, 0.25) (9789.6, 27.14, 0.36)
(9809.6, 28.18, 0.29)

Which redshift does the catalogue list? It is 0.000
